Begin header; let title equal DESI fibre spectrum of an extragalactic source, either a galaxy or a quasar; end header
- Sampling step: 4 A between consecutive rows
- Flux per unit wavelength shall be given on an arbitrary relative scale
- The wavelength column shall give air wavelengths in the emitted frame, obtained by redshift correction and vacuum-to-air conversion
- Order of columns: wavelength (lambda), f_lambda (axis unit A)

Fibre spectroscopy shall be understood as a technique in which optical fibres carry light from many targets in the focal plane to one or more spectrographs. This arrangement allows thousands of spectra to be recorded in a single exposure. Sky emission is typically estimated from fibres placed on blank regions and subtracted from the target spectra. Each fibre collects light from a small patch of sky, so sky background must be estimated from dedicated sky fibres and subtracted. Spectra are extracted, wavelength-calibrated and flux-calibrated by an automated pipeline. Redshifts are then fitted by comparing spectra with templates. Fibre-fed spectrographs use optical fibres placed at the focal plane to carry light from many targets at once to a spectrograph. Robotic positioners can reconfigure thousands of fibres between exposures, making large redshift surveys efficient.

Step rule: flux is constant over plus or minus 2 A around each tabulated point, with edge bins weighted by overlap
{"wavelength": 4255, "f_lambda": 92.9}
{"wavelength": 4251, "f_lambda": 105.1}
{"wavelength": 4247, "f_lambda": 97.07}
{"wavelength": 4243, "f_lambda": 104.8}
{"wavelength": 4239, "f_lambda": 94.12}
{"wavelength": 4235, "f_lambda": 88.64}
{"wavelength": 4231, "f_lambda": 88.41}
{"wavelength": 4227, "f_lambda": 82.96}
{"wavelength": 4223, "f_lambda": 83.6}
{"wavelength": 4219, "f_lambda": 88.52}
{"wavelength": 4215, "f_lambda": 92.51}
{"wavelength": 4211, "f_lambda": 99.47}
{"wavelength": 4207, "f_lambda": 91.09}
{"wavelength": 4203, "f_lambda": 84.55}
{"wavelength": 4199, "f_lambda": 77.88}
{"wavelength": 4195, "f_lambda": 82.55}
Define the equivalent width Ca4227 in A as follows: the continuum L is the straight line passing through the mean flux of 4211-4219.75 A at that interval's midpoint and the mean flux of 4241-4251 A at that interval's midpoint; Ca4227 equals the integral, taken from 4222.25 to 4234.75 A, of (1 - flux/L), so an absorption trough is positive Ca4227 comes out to 1.43 A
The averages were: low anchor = 92.8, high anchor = 102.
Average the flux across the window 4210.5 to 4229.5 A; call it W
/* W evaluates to 88.6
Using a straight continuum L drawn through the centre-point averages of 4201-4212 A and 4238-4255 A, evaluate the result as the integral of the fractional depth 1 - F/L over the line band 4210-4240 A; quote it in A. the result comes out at 1.8 A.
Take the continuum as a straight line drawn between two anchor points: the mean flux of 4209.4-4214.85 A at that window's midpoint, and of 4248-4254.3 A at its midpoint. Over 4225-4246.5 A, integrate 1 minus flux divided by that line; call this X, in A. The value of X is 1.6 A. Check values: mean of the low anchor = 97.1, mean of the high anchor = 101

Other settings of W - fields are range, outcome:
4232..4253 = 97.5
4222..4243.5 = 89.7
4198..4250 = 90.8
